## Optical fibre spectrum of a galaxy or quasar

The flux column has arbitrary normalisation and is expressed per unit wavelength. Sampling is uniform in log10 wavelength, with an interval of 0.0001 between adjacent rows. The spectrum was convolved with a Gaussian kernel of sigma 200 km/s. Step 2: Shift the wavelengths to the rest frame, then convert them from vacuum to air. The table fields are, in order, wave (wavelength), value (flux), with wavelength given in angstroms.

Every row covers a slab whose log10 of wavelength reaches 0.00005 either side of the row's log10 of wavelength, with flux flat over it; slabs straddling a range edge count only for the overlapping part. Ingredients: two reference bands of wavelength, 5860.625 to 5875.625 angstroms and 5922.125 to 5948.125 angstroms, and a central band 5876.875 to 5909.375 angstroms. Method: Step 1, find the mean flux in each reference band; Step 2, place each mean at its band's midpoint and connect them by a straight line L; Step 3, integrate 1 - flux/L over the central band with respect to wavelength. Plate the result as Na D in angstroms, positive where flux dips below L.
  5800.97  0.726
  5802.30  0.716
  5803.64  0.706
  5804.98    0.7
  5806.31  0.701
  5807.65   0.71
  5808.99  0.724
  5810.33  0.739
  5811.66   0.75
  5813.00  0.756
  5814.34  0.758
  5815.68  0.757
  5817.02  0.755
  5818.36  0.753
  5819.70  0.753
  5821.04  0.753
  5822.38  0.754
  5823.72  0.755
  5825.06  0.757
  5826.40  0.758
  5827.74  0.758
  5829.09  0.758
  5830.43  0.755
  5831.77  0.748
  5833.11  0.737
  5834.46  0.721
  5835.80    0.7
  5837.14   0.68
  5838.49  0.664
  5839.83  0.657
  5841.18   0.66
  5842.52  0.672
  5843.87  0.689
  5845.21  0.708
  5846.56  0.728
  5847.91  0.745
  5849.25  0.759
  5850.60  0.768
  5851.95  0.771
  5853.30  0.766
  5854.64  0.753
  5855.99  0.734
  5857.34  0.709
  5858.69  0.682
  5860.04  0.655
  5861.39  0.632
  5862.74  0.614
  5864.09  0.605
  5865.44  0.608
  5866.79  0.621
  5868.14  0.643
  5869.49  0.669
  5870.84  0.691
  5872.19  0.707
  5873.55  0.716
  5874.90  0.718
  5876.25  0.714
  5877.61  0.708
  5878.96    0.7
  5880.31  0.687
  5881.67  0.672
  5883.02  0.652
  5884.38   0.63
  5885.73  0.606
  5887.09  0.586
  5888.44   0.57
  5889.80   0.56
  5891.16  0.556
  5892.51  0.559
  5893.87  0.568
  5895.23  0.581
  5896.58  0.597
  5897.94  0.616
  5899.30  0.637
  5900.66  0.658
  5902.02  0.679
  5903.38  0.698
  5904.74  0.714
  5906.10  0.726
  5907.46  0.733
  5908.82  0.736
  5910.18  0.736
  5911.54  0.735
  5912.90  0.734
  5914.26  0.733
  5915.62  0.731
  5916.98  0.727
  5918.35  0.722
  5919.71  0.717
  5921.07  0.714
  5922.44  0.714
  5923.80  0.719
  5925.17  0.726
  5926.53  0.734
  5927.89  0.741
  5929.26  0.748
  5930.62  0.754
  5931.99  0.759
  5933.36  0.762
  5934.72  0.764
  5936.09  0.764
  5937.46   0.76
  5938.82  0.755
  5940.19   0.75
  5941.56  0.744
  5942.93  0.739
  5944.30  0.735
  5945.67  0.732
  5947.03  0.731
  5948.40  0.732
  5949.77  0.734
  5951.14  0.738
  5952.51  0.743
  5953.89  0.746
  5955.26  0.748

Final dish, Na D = 2.2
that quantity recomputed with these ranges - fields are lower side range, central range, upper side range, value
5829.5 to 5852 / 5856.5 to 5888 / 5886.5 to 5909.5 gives 0.4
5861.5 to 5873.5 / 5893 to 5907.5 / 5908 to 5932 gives 1.0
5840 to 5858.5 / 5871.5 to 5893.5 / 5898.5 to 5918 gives 2.2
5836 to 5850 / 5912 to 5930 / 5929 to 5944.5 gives 0.4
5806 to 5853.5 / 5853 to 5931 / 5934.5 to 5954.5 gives 6.4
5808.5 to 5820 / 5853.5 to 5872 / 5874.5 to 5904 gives 0.2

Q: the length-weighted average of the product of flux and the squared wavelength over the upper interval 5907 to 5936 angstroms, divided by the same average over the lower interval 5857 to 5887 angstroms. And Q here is 1.13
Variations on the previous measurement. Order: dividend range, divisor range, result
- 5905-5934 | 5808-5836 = 1.01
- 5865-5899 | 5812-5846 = 0.89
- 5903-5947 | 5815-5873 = 1.07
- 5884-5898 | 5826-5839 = 0.82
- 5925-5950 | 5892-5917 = 1.11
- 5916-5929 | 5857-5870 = 1.15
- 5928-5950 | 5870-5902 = 1.19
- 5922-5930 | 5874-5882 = 1.06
